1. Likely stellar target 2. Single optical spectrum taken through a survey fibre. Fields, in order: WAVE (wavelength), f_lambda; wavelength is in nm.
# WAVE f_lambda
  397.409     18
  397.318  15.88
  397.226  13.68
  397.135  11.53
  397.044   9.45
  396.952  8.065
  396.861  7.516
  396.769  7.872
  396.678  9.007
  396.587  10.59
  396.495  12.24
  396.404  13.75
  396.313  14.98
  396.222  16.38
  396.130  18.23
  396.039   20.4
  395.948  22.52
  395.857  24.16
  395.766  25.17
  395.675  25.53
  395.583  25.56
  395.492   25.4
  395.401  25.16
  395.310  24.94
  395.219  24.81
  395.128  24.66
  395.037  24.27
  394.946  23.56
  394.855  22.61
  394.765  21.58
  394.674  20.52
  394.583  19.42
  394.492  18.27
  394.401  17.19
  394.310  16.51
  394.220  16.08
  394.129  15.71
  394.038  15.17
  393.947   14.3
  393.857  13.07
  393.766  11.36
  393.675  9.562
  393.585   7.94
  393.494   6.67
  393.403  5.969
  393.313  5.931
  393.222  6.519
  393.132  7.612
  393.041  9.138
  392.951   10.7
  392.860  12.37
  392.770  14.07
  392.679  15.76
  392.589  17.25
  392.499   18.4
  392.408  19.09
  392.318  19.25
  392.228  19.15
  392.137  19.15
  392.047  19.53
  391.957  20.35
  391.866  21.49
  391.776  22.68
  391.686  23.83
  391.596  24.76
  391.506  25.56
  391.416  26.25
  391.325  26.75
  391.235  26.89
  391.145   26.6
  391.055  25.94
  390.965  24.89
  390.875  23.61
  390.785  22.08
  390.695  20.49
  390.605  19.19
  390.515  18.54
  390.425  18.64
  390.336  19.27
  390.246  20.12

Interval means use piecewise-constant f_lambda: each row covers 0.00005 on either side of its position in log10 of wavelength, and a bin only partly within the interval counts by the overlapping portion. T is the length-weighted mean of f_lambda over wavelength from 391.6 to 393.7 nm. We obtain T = 14.7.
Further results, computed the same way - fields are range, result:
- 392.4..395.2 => 14.9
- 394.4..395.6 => 22.9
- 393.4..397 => 17.3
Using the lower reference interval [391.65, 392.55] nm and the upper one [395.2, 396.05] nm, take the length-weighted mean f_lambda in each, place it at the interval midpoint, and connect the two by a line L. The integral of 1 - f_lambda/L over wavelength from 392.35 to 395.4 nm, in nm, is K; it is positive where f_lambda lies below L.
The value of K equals 0.94 nm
